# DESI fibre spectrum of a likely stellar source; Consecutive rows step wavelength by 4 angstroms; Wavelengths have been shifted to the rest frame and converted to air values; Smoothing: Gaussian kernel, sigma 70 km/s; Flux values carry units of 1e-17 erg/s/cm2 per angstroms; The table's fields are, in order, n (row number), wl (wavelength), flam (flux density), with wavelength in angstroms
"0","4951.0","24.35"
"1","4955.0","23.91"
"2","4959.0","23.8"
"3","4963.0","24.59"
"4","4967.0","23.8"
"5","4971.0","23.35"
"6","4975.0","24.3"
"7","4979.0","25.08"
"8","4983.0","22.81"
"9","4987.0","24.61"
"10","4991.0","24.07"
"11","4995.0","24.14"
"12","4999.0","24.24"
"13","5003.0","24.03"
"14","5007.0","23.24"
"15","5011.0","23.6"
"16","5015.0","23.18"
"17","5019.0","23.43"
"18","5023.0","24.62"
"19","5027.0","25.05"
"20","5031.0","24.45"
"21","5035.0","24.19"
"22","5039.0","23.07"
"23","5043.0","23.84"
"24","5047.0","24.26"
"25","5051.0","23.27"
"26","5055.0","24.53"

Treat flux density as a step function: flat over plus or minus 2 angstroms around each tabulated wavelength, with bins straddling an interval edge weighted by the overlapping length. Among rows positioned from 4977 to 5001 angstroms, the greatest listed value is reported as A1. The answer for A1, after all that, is 25.08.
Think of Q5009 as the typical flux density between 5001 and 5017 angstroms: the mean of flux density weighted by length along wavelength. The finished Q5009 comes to 23.5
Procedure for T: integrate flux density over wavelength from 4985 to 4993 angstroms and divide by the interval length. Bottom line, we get 24.3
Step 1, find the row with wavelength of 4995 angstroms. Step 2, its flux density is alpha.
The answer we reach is 24.14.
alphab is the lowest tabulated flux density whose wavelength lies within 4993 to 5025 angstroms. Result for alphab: 23.18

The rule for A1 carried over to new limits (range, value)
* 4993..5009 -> 24.24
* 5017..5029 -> 25.05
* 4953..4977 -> 24.59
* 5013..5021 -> 23.43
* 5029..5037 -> 24.45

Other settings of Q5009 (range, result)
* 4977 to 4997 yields 24.1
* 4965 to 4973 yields 23.6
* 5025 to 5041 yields 24.2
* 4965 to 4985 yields 23.9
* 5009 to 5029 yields 24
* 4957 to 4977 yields 24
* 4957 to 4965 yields 24.2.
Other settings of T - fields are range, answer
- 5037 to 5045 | 23.5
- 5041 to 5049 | 24.1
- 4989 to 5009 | 23.9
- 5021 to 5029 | 24.8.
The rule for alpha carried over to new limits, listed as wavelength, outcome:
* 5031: 24.45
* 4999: 24.24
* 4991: 24.07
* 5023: 24.62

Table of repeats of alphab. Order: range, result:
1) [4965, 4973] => 23.35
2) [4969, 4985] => 22.81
